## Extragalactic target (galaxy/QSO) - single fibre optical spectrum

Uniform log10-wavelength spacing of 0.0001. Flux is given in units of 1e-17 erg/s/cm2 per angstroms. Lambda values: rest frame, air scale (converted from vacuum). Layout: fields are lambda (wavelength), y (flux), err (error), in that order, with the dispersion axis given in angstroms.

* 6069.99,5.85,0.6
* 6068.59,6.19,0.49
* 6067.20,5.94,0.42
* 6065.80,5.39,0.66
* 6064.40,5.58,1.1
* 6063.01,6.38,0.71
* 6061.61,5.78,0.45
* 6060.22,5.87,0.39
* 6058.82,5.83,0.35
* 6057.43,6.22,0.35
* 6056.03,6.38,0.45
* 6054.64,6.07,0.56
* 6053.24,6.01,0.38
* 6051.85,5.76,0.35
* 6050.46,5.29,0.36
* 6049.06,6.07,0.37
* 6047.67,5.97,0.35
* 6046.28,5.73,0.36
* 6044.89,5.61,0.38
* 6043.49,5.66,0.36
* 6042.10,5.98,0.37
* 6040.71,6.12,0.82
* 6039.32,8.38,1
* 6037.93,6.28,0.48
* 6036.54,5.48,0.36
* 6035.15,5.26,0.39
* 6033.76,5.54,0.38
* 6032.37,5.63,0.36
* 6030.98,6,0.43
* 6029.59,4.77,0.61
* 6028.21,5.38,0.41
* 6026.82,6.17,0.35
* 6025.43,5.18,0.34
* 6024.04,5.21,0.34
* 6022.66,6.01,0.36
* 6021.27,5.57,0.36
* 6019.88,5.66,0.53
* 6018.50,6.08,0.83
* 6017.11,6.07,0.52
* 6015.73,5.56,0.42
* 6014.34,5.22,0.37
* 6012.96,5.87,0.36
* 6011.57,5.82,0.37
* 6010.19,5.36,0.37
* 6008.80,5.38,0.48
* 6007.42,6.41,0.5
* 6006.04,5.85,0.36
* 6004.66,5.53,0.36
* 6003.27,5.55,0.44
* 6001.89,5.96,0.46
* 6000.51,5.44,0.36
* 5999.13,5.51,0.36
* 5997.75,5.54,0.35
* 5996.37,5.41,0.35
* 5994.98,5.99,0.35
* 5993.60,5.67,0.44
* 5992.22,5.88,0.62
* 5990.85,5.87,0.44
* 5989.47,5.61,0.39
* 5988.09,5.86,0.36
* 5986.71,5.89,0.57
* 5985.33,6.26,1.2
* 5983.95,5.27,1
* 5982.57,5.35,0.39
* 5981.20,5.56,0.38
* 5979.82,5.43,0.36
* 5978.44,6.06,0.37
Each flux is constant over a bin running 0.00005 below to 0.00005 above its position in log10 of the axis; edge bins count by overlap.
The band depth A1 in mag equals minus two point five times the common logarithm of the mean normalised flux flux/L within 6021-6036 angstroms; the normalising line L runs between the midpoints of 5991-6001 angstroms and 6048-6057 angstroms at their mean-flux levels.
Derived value 0.06 mag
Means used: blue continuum 5.65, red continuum 5.94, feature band 5.52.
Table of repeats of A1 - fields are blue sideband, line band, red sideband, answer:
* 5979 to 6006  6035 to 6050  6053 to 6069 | -0.03 mag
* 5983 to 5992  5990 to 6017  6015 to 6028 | 0.01 mag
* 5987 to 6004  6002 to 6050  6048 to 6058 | 0.01 mag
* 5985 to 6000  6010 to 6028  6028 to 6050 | 0.03 mag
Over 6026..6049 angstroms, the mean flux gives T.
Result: 5.87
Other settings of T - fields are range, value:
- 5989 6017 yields 5.68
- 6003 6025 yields 5.69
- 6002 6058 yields 5.8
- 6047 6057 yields 5.94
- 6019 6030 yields 5.53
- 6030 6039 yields 5.78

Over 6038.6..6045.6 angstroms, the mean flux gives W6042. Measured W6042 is 6.35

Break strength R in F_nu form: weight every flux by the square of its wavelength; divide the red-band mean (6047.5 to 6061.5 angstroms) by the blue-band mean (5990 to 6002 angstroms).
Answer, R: 1.07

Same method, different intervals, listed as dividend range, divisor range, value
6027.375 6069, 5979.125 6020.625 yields 1.05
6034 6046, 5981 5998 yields 1.08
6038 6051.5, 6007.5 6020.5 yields 1.08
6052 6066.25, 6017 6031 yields 1.07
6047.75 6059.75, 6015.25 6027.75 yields 1.05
